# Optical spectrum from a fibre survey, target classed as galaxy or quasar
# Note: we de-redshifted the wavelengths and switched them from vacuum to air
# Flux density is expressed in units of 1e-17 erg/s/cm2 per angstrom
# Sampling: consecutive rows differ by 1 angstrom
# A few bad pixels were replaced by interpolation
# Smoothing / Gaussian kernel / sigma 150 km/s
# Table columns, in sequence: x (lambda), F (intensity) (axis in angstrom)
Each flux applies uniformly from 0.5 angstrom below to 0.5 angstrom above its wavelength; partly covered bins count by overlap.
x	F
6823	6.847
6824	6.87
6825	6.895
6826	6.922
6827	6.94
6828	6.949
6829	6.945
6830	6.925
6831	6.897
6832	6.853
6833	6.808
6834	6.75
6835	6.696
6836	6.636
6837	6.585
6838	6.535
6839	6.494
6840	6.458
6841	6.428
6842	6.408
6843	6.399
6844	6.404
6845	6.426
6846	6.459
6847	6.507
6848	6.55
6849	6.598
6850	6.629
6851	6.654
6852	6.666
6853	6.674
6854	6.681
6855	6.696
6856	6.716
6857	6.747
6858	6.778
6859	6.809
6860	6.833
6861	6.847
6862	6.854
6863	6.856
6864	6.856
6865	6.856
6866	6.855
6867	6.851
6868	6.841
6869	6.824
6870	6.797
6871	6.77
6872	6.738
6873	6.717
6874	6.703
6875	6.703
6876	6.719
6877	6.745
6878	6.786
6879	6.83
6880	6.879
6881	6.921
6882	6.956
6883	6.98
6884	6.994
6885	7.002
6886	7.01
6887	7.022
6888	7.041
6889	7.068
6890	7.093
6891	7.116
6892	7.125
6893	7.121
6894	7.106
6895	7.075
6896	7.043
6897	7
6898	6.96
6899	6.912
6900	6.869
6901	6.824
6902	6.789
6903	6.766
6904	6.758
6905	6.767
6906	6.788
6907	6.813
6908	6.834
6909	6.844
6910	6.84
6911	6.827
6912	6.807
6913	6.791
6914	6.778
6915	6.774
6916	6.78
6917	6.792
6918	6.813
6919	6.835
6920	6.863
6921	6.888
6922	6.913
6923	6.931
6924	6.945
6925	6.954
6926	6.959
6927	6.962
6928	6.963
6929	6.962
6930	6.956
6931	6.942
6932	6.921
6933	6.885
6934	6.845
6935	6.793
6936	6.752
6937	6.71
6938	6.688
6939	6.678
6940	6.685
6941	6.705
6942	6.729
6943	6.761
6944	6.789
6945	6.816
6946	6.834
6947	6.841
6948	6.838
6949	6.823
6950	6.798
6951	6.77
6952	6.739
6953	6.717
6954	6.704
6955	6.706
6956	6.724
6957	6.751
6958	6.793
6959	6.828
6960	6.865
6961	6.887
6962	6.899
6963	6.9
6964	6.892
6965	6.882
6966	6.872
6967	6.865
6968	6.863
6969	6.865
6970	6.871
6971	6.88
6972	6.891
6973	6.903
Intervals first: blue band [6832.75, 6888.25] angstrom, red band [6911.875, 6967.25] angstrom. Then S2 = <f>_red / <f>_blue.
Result 1.0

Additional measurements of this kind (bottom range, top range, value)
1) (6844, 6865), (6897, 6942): 1.02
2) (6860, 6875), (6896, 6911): 1.01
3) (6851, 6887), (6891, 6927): 1.01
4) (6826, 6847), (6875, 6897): 1.05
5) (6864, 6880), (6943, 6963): 1.00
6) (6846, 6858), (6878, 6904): 1.05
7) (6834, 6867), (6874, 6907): 1.04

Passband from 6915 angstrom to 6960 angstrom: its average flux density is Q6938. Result 6.82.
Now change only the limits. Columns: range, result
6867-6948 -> 6.87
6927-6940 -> 6.84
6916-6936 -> 6.89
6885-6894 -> 7.07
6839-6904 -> 6.8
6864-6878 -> 6.78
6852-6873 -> 6.79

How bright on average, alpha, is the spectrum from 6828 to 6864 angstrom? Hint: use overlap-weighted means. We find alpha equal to 6.67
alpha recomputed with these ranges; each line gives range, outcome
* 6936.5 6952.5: 6.76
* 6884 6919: 6.91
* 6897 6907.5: 6.83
